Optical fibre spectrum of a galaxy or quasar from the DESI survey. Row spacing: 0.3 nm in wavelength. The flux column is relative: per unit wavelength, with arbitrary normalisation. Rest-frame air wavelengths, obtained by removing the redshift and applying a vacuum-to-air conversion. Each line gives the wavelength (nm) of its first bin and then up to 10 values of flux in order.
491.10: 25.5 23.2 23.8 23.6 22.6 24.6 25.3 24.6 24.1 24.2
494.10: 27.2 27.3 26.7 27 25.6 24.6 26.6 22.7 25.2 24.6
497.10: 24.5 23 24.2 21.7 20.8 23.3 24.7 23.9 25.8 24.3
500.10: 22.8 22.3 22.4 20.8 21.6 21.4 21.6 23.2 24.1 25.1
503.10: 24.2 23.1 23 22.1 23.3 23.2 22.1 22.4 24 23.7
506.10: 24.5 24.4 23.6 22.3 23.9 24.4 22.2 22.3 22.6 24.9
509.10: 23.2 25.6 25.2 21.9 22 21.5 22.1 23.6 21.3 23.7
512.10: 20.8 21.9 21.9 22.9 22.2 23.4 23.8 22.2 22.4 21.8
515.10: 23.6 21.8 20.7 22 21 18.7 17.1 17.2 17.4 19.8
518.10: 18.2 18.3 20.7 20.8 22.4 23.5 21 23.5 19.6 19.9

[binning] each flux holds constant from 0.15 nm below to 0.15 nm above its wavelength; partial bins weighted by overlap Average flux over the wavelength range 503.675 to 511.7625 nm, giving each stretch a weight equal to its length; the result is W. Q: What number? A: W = 23.2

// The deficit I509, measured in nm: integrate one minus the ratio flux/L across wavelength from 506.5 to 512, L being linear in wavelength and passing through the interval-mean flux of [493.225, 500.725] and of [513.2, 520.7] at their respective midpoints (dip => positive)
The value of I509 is -0.21 nm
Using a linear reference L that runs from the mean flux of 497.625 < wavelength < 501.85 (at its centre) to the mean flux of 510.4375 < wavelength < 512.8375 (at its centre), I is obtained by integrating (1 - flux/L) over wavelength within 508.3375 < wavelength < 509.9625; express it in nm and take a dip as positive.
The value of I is -0.14 nm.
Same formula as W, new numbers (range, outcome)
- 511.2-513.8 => 22.4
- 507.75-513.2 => 22.8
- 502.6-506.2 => 23.4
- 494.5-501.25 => 24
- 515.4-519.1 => 19.4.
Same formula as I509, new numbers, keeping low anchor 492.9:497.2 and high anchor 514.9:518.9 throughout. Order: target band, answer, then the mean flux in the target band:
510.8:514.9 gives -0.32 nm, 22.4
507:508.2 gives -0.06 nm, 23.2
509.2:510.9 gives -0.13 nm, 23.1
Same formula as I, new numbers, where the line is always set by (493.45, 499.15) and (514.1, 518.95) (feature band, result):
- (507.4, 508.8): -0.070 nm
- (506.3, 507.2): -0.043 nm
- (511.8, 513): -0.051 nm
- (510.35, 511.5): -0.044 nm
